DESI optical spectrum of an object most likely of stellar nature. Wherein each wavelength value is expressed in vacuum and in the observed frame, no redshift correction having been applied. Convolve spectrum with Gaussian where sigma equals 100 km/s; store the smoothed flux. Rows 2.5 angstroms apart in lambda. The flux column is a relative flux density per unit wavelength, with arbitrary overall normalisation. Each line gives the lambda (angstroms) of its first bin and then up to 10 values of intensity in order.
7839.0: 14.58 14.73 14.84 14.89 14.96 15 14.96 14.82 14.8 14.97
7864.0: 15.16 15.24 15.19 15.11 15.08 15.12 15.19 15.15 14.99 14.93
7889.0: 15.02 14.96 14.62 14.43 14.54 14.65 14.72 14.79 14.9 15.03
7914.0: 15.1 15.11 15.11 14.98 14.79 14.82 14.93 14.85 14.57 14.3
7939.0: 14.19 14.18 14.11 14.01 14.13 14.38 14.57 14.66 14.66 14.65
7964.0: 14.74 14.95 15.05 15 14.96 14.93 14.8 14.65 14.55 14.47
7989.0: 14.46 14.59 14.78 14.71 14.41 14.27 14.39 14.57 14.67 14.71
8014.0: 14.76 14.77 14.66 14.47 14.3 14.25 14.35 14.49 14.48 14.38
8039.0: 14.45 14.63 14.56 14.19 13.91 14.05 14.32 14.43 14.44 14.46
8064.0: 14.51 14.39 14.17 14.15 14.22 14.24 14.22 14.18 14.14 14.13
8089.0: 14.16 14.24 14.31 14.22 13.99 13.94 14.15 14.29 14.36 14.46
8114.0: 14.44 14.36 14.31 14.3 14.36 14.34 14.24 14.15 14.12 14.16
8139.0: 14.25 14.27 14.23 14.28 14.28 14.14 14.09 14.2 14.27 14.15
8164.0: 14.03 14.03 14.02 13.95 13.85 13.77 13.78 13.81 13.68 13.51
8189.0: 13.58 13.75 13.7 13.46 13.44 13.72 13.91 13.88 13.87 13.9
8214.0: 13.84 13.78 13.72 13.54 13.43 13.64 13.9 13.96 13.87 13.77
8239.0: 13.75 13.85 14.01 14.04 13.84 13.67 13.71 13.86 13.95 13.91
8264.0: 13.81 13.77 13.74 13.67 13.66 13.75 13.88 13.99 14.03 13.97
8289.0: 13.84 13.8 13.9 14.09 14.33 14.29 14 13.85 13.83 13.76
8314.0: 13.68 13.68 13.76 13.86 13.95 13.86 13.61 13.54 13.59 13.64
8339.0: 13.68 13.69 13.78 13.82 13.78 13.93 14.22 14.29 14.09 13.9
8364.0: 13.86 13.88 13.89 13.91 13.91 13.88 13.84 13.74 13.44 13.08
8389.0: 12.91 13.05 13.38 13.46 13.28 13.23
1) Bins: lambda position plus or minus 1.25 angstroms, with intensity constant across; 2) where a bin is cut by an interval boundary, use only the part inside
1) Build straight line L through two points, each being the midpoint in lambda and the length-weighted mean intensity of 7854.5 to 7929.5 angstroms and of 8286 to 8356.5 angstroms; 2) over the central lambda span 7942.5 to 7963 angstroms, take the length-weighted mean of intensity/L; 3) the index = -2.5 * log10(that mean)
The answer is 0.03 mag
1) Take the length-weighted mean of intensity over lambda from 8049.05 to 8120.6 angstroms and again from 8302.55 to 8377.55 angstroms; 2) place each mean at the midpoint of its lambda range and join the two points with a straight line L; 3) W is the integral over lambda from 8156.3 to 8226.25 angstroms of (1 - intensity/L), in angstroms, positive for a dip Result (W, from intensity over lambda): 1.4 angstroms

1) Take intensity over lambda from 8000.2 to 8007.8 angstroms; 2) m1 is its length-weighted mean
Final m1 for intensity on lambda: 14.4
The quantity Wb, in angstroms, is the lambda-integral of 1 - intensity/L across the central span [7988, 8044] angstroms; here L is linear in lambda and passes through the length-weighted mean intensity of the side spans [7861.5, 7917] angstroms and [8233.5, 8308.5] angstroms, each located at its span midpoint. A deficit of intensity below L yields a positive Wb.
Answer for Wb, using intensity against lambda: 0.3 angstroms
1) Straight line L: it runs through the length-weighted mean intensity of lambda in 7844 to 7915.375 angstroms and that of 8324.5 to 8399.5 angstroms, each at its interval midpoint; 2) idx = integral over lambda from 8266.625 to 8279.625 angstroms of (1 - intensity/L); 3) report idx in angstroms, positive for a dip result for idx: 0.18 angstroms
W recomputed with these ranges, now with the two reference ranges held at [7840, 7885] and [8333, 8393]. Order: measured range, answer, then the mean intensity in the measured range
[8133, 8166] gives 0.2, 14.2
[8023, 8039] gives 0.2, 14.4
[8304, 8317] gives 0.1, 13.8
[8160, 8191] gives 0.8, 13.8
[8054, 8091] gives 0.5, 14.3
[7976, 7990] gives 0.1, 14.6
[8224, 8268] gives 0.7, 13.8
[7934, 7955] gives 0.8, 14.2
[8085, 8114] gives 0.4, 14.2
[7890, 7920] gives 0.1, 14.8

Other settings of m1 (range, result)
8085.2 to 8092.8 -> 14.2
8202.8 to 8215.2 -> 13.9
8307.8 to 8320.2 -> 13.7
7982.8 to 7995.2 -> 14.6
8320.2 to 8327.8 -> 13.9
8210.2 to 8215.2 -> 13.9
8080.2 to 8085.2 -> 14.2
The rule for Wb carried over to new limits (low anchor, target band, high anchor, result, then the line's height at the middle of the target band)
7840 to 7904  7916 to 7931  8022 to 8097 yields -0.2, 14.8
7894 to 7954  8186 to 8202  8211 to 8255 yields 0.3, 13.9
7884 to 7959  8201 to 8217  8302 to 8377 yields 0.3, 14.1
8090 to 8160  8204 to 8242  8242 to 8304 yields 0.6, 14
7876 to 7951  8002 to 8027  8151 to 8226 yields -0.3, 14.4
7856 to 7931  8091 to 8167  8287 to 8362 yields 0.7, 14.4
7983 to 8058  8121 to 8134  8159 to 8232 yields -0.2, 14.1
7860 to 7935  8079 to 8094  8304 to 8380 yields 0.3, 14.5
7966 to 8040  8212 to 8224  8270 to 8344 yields 0.3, 14.1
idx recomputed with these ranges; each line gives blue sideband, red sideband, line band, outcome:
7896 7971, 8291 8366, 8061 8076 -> 0.09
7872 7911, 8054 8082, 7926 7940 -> 0.13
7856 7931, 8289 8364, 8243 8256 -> 0.19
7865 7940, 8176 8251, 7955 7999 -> -0.36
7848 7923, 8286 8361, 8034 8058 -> 0.37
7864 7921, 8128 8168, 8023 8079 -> 0.55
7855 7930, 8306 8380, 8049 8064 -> 0.23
